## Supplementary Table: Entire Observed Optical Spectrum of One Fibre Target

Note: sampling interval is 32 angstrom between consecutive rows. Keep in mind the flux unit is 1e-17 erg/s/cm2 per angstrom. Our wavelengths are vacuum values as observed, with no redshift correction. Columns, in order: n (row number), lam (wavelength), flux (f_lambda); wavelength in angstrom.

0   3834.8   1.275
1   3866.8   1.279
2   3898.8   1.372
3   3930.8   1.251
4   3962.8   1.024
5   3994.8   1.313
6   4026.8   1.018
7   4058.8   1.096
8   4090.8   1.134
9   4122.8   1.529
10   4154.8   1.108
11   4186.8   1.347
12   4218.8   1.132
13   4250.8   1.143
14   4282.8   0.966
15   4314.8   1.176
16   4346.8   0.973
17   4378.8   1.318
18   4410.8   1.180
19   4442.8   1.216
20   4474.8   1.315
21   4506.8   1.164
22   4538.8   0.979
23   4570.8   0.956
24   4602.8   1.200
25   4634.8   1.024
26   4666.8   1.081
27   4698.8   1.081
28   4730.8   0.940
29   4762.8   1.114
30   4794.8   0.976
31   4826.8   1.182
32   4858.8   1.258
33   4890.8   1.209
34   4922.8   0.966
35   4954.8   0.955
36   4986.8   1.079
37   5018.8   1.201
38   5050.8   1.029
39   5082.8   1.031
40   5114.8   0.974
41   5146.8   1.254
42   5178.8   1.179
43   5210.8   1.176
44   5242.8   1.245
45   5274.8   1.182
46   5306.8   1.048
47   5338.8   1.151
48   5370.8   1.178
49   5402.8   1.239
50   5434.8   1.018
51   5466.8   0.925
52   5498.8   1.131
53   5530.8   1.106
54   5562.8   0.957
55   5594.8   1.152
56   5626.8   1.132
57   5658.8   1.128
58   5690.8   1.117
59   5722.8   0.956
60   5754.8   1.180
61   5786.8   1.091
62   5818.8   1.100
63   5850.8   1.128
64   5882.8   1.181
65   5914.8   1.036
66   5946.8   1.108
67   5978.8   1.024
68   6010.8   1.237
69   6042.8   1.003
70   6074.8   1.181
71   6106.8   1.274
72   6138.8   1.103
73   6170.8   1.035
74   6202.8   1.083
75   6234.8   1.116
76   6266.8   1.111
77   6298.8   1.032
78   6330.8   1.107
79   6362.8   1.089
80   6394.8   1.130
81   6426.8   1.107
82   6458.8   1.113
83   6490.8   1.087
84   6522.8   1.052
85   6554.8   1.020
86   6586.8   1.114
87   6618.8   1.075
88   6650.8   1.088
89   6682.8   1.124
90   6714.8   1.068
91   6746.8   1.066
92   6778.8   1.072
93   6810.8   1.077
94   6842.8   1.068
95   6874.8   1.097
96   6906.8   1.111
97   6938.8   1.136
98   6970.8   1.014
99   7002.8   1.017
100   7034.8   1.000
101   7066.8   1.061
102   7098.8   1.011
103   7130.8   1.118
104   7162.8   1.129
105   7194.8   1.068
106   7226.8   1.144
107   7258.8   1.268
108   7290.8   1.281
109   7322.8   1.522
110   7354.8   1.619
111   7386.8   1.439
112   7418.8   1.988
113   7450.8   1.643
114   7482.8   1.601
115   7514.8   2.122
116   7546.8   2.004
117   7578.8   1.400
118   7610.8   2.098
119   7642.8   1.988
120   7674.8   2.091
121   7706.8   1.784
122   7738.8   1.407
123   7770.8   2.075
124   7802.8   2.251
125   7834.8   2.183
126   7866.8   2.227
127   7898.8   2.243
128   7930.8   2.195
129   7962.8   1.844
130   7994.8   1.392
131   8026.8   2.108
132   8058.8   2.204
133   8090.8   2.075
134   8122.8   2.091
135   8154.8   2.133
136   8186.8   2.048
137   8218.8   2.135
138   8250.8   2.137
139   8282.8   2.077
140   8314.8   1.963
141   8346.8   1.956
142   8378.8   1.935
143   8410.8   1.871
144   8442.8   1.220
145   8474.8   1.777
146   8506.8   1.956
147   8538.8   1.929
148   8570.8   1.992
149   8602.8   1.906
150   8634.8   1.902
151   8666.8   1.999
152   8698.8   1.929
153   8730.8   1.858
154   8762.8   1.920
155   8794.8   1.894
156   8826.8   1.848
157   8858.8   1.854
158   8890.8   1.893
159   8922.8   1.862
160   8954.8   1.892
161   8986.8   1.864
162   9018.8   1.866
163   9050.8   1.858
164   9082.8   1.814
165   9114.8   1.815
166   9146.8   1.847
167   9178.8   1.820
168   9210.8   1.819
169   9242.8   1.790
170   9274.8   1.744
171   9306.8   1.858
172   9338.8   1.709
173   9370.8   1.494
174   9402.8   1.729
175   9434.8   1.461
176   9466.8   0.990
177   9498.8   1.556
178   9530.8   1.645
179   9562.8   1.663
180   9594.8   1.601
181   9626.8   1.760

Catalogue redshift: 0.946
